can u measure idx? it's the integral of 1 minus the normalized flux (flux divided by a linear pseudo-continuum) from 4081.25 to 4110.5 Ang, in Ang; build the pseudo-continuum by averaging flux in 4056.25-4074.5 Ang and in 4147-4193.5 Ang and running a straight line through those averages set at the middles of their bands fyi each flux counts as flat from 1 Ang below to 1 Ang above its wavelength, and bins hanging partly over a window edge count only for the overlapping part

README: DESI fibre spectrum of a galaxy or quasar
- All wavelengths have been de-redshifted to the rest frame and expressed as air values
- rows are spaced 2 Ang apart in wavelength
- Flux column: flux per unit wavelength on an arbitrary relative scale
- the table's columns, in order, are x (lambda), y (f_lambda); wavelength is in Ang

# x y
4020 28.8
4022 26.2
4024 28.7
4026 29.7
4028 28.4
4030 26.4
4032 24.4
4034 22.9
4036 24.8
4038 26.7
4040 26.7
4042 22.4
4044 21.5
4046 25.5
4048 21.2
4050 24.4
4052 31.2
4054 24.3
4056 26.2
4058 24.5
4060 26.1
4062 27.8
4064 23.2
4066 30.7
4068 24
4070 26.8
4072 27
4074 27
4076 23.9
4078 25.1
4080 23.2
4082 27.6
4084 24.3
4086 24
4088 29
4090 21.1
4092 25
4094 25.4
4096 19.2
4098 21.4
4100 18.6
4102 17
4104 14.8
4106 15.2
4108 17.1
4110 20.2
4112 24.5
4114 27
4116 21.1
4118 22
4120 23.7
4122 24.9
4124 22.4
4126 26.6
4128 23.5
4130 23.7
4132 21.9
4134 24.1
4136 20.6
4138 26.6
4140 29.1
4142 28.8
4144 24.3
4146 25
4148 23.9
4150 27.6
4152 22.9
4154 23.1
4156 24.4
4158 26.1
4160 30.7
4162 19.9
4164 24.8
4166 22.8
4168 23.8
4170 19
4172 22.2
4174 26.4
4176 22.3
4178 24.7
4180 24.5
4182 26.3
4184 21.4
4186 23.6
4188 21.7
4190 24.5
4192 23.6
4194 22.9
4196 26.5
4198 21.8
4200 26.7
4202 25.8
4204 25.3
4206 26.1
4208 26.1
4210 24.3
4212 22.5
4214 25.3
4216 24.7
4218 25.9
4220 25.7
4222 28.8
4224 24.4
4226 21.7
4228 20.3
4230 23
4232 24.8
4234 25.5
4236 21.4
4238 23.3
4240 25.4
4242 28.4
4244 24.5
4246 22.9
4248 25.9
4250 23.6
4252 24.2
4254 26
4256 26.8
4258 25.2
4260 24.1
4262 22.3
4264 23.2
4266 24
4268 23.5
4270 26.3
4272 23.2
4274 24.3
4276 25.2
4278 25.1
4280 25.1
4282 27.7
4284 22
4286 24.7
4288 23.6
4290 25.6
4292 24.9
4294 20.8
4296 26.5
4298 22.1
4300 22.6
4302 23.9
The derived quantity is 5.0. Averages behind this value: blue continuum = 26.3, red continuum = 23.9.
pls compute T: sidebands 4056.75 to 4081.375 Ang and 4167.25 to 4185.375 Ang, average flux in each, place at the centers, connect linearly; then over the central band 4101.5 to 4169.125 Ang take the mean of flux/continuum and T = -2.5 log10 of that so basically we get 0.04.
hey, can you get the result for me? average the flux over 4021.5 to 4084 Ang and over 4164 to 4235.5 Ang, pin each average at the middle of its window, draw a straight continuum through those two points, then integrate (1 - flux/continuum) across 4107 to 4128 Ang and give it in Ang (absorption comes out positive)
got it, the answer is 1.7 Ang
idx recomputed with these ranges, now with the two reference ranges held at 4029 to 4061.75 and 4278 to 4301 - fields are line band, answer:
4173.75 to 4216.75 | 0.2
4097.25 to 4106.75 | 2.9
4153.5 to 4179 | 0.8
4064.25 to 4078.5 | -0.7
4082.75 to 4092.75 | 0.1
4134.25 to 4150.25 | -0.6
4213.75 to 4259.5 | -0.6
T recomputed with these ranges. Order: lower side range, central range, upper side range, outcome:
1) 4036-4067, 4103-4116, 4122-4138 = 0.205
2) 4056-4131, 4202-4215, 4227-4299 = -0.042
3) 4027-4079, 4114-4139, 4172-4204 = 0.054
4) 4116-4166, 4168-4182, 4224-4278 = 0.044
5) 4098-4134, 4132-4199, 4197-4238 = -0.059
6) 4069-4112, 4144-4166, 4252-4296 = -0.067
